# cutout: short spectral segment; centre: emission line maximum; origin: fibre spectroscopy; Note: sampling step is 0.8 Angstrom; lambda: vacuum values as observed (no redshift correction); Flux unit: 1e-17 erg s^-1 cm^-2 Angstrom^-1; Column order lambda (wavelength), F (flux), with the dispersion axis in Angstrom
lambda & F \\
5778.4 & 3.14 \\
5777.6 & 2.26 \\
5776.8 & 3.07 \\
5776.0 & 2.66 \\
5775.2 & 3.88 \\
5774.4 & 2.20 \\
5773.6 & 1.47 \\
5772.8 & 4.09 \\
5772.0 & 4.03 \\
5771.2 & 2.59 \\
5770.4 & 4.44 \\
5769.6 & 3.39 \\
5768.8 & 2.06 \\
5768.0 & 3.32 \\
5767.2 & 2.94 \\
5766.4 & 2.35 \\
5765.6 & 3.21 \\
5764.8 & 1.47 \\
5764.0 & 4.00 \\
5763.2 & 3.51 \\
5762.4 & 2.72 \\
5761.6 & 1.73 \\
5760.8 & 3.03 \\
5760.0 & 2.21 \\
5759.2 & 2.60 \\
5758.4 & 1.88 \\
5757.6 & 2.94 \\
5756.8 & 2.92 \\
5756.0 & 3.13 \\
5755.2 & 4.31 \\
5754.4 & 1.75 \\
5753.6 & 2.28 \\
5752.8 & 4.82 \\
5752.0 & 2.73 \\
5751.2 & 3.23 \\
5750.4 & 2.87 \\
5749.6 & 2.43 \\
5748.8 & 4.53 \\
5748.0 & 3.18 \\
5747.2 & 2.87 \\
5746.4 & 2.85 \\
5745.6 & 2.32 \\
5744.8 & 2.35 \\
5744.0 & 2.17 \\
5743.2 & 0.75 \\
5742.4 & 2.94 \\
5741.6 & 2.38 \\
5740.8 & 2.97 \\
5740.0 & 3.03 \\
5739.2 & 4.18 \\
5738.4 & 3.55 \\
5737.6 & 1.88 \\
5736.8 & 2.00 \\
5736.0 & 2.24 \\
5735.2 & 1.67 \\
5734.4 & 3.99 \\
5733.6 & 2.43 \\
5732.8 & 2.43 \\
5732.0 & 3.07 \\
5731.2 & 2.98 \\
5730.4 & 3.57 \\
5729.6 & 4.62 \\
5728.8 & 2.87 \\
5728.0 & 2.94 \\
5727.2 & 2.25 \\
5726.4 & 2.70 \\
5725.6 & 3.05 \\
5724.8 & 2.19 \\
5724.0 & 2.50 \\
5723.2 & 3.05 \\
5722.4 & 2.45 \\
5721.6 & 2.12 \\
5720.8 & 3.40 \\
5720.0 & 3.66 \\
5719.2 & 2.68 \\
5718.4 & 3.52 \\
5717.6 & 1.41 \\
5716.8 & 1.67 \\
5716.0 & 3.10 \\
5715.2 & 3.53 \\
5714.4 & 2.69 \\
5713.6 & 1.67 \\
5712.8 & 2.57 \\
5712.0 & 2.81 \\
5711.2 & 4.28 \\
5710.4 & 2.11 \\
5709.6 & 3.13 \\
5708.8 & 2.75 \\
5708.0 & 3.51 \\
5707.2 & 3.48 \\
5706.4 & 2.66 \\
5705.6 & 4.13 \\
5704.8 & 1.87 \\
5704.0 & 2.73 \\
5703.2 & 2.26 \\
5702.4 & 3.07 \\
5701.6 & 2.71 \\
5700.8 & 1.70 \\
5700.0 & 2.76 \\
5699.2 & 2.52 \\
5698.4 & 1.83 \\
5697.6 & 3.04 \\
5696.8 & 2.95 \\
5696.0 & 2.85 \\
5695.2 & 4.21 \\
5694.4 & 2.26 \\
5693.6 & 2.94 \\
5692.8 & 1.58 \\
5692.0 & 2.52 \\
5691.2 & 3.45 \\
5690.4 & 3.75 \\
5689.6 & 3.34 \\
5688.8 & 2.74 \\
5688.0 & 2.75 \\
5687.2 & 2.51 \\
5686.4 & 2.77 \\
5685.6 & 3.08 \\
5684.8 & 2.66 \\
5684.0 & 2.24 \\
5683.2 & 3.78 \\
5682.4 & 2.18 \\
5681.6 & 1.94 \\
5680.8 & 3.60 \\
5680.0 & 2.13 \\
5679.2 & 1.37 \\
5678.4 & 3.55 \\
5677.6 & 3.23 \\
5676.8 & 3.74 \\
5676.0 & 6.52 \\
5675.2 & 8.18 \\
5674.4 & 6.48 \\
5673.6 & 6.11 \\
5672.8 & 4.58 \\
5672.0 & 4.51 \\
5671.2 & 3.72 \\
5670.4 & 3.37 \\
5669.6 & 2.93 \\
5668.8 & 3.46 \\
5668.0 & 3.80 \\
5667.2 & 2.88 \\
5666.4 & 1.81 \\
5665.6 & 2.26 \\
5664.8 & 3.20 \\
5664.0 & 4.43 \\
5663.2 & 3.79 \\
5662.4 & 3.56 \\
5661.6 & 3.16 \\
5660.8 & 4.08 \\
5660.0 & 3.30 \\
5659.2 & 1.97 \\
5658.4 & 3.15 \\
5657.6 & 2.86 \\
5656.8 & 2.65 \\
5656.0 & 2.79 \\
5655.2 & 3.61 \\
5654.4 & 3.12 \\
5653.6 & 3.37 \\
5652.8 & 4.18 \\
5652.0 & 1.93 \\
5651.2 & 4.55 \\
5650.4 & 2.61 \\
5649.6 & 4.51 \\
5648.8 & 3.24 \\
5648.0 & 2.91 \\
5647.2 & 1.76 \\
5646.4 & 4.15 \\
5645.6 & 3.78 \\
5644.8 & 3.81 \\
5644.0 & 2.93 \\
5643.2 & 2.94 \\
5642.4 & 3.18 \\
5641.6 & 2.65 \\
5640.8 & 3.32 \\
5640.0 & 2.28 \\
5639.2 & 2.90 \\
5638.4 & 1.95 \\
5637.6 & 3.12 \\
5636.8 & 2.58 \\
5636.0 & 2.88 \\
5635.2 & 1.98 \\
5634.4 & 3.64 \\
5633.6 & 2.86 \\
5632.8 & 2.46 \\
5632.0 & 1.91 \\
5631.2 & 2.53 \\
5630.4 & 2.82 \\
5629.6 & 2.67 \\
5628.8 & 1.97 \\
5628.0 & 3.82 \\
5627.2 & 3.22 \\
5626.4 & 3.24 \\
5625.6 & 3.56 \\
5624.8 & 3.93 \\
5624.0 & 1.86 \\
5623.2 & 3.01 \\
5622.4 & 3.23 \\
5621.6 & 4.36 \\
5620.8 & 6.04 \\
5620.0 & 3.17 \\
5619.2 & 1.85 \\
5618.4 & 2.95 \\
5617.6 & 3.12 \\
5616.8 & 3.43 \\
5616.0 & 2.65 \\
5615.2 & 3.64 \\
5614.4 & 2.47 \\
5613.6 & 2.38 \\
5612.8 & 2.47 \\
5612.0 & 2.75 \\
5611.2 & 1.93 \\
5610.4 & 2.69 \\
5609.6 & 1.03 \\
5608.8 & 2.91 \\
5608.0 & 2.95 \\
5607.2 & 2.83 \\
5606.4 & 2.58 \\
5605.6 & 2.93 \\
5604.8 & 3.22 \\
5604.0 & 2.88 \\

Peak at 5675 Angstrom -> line [O III] 5007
